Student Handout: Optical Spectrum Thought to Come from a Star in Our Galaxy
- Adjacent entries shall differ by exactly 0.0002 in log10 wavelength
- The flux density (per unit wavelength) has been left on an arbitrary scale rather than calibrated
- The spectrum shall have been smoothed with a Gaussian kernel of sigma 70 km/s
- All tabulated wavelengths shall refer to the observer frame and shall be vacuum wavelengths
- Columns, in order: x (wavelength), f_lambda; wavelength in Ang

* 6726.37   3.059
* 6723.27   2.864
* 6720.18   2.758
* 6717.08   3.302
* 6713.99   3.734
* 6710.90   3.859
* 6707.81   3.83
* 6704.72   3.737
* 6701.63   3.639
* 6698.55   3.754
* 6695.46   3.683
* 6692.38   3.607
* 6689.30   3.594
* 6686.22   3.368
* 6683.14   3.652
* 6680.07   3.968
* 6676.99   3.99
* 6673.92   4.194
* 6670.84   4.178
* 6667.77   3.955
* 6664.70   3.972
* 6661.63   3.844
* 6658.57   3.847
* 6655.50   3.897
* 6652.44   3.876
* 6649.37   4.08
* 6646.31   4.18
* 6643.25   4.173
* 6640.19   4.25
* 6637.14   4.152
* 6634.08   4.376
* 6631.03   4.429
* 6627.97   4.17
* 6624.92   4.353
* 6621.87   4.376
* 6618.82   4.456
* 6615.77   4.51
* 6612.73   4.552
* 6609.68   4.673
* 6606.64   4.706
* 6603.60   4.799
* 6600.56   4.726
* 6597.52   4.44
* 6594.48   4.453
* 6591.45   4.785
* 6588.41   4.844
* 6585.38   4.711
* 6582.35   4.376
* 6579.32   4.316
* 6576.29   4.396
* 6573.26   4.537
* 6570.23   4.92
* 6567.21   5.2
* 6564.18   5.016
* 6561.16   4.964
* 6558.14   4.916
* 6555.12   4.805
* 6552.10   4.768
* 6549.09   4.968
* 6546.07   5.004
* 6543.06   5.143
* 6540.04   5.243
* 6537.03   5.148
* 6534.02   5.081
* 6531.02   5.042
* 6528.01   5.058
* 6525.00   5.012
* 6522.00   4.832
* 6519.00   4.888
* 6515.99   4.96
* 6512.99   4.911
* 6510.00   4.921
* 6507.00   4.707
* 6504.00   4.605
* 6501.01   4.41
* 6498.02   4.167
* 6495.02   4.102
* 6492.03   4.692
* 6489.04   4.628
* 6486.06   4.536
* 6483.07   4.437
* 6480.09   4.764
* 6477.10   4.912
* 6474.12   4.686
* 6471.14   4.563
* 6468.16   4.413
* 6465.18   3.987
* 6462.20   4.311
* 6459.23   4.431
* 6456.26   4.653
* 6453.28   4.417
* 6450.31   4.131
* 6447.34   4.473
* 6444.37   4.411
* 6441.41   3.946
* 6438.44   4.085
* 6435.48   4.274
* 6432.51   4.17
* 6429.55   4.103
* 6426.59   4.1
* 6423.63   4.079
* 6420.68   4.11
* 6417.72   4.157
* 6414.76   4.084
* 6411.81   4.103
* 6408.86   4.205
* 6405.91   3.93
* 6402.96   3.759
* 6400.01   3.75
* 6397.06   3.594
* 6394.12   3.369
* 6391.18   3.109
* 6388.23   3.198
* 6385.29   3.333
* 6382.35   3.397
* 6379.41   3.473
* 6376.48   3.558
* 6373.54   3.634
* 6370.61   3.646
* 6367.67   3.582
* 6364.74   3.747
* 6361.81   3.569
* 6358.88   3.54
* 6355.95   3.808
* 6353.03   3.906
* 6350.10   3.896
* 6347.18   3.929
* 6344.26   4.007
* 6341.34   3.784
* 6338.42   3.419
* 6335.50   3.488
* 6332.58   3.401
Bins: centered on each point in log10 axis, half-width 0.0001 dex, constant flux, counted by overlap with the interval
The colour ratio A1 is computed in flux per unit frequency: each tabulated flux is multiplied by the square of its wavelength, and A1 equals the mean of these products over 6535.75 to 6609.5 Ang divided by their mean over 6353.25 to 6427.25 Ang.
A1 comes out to 1.37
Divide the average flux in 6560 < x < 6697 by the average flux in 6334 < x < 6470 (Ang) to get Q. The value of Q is 1.10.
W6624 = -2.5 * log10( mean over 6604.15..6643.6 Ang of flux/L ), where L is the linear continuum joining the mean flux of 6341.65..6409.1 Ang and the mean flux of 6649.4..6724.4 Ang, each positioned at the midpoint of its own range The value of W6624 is -0.19 mag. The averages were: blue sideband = 3.64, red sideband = 3.72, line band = 4.41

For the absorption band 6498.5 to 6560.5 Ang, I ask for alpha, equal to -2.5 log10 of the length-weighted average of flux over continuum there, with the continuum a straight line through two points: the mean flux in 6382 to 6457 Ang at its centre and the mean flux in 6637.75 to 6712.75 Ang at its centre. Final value -0.24 mag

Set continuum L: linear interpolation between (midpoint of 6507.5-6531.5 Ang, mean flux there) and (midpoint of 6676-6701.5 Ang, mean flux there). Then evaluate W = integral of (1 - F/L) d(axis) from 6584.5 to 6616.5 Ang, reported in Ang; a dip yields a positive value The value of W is -2.3 Ang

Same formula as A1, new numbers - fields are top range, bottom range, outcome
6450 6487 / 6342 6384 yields 1.26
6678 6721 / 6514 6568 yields 0.76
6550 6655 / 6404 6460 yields 1.14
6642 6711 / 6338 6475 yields 1.06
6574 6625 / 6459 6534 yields 1.01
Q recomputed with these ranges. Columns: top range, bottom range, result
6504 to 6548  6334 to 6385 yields 1.36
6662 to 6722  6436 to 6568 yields 0.79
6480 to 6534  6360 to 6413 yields 1.31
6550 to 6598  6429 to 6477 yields 1.09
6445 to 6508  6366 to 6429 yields 1.20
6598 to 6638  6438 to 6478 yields 1.02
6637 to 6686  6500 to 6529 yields 0.83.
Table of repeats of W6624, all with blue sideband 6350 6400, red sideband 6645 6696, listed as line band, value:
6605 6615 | -0.213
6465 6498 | -0.229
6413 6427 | -0.144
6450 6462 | -0.213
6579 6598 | -0.208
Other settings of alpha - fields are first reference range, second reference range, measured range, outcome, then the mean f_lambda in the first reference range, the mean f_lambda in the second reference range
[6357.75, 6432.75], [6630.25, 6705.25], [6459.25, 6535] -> -0.22 mag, 3.74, 3.93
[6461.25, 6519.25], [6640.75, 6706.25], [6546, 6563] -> -0.13 mag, 4.58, 3.87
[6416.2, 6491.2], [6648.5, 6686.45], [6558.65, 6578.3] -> -0.17 mag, 4.35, 3.92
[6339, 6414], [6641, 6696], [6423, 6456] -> -0.14 mag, 3.67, 3.9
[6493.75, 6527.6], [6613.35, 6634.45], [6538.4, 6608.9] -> -0.06 mag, 4.7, 4.39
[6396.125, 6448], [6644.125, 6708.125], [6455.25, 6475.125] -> -0.10 mag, 4.07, 3.85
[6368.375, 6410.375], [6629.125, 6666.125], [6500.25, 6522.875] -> -0.25 mag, 3.57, 4.09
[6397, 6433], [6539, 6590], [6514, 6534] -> -0.08 mag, 4.02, 4.83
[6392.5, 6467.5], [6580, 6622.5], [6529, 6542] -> -0.16 mag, 4.11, 4.6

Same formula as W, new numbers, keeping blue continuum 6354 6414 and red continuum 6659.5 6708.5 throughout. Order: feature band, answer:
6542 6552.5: -3.6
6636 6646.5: -1.1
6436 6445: -1.2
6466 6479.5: -3.4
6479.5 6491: -2.8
